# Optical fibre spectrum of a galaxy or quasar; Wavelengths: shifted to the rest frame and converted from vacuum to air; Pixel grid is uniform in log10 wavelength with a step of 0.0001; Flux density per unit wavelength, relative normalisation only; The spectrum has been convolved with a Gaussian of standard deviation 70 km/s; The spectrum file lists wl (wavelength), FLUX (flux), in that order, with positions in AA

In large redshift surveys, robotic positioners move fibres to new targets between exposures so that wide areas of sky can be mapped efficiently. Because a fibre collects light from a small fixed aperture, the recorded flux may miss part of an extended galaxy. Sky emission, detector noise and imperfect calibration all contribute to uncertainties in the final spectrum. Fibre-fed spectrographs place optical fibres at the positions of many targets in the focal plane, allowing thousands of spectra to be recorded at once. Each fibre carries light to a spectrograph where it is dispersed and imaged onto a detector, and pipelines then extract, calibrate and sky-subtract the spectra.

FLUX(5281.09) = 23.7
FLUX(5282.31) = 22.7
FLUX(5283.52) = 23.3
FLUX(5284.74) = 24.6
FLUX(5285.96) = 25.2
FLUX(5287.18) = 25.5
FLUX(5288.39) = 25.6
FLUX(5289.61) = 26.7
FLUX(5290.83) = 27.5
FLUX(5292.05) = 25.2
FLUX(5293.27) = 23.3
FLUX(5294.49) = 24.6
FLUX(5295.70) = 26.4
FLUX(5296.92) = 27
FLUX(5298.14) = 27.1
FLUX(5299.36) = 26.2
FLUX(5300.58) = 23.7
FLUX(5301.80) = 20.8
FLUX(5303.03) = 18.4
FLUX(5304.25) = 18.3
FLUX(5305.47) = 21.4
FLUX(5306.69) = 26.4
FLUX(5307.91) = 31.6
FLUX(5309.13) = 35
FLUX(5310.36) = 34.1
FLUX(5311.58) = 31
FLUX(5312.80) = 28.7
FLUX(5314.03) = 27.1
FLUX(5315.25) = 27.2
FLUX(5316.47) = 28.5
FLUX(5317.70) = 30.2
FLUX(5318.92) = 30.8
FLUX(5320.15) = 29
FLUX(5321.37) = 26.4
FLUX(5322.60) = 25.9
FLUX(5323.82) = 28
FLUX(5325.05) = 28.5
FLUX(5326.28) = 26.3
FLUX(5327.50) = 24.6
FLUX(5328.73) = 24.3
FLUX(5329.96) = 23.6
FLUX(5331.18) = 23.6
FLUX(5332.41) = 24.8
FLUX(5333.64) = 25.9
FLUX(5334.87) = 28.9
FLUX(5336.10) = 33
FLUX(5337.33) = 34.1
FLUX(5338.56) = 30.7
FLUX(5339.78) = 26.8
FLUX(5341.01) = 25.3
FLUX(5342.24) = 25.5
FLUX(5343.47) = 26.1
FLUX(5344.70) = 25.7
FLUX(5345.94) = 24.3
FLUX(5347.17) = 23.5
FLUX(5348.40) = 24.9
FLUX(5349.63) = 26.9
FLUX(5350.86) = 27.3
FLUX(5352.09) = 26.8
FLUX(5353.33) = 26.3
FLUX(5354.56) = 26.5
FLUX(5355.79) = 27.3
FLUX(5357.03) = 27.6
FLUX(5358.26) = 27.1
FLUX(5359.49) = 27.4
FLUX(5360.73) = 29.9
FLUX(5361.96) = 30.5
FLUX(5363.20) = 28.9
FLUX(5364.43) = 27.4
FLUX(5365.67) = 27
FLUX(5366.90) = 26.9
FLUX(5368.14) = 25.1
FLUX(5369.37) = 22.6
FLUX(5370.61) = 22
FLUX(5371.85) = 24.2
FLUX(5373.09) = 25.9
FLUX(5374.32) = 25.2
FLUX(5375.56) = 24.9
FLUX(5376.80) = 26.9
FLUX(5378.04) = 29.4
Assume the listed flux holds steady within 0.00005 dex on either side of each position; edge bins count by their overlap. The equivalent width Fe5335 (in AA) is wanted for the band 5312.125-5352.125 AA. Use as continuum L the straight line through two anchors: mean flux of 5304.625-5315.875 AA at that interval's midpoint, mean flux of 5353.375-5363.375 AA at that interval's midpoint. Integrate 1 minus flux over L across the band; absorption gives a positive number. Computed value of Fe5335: 2.0 AA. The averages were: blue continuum 29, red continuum 28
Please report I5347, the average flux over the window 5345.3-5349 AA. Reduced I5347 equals 24.2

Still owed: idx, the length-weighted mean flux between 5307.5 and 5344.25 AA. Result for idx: 28.2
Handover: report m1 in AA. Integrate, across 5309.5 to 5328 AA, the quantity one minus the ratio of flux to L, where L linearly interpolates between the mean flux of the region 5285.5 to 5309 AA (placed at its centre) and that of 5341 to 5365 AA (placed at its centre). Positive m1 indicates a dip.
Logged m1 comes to -2.1 AA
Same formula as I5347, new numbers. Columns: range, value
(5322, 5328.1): 26.7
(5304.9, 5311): 29.8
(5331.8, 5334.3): 25.4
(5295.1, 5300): 26.7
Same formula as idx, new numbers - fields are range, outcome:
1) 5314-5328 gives 27.8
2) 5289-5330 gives 26.6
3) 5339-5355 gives 25.9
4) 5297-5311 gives 25.8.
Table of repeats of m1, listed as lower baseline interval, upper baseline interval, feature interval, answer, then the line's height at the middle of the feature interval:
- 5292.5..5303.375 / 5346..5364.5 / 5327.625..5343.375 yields -0.6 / 26.2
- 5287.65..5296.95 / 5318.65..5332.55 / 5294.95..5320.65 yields -1.1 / 26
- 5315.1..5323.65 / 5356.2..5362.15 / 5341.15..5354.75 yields 1.2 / 28.3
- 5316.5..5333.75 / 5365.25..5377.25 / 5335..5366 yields -2.1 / 25.7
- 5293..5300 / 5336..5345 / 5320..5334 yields 0.9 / 27.5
